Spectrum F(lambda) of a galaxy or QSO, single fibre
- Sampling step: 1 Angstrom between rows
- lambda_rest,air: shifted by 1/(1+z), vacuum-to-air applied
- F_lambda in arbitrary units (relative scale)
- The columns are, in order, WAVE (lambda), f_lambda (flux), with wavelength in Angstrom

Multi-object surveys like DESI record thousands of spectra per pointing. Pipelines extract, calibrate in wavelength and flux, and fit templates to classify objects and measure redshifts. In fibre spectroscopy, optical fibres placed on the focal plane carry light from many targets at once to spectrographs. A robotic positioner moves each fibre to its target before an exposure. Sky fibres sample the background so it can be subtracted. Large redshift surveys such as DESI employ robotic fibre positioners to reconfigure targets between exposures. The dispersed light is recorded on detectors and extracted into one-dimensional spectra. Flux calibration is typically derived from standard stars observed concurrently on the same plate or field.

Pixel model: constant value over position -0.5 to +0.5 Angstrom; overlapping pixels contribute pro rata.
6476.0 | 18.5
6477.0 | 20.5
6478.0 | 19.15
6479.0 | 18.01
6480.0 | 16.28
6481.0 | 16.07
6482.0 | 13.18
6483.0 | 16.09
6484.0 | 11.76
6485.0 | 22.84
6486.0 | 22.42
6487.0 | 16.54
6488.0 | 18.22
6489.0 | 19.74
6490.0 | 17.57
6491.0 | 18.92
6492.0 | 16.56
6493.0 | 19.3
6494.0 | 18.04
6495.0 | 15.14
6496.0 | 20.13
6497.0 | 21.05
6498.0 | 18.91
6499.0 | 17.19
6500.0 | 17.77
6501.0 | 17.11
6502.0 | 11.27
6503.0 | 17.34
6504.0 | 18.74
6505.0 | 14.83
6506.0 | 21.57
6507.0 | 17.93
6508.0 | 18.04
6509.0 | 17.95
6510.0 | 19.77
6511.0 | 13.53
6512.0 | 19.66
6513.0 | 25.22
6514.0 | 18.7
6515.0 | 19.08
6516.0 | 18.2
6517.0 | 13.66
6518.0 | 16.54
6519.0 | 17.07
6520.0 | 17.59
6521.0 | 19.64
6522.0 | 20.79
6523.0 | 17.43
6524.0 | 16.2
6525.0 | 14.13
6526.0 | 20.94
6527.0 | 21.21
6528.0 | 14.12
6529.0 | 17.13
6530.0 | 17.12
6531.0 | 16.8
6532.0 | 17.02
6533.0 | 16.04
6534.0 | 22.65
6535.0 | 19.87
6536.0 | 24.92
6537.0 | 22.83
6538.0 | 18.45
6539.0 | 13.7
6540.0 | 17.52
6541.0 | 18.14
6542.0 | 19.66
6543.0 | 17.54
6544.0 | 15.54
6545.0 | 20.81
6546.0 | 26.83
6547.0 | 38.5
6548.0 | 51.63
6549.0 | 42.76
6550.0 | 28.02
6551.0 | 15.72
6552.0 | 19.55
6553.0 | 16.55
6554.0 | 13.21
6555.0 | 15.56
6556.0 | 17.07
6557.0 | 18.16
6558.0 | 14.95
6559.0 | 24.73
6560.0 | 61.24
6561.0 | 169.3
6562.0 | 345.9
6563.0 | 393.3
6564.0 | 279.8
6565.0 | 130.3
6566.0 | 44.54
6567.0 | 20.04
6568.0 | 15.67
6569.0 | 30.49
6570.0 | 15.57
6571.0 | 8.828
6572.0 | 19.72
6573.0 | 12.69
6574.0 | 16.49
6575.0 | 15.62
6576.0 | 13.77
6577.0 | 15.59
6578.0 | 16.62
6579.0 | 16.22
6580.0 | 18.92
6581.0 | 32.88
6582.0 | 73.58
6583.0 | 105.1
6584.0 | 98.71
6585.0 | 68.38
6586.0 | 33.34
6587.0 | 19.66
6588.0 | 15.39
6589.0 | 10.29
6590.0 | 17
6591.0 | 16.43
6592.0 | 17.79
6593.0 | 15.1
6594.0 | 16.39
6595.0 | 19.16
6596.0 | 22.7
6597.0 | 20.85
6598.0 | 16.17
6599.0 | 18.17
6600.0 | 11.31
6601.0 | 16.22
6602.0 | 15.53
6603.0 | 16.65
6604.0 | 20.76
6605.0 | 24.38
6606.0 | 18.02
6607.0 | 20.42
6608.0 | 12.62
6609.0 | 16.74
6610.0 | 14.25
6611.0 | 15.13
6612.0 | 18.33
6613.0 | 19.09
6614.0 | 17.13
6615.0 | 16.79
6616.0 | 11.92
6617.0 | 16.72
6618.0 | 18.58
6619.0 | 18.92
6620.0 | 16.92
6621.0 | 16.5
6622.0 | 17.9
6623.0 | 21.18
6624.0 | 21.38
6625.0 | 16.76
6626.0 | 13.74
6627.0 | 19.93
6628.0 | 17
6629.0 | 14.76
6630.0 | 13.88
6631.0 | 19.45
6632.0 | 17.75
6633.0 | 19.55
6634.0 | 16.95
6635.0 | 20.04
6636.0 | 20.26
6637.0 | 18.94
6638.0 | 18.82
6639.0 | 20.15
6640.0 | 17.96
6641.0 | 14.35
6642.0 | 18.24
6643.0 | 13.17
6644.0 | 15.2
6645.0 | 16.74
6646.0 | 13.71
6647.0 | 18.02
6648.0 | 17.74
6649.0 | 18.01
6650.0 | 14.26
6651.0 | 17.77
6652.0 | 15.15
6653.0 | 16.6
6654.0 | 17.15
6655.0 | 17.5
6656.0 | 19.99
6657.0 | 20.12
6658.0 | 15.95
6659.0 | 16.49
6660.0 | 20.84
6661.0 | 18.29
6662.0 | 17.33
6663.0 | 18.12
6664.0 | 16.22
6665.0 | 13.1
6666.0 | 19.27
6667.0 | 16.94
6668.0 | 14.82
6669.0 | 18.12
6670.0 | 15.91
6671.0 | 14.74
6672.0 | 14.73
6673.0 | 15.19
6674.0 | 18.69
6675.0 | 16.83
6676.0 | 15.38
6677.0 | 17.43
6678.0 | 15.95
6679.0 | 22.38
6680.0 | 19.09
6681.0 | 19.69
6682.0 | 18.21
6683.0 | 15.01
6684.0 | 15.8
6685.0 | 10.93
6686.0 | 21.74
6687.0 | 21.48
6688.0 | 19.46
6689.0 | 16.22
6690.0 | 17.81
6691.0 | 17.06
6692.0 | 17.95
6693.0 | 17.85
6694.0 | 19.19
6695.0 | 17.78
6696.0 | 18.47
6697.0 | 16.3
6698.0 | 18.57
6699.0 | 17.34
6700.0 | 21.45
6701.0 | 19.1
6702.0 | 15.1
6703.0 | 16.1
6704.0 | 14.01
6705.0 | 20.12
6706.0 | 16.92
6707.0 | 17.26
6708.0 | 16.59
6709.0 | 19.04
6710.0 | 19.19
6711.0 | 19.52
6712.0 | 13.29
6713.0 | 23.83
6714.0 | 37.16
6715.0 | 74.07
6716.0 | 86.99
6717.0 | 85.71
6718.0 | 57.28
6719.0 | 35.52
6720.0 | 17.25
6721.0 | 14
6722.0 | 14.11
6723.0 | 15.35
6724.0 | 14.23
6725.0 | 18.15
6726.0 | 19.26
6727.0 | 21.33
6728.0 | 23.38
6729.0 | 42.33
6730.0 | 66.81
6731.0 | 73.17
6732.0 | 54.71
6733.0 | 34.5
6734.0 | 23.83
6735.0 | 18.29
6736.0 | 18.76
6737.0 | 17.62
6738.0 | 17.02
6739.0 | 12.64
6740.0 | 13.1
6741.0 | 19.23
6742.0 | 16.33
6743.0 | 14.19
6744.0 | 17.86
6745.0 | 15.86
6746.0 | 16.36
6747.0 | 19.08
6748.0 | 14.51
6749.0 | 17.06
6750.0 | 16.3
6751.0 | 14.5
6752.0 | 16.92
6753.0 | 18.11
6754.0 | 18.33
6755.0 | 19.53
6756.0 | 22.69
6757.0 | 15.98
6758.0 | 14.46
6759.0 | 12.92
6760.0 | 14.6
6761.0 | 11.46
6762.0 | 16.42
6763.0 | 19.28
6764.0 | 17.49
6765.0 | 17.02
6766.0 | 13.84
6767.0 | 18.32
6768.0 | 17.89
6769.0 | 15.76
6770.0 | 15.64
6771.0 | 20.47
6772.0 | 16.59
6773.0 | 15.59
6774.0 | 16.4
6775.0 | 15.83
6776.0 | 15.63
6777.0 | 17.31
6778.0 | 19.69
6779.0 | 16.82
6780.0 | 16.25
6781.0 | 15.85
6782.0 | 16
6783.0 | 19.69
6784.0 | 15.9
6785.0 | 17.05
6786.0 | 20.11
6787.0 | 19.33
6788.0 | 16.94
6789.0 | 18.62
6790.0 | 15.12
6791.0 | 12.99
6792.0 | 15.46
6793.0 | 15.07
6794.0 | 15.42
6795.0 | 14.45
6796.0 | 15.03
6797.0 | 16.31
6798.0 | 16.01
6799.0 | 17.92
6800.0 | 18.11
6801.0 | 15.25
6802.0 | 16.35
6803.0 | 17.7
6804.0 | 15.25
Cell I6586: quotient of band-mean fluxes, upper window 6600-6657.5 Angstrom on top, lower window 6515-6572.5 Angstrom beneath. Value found 0.41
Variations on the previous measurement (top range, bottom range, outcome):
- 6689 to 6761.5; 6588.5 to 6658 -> 1.37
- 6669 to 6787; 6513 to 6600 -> 0.57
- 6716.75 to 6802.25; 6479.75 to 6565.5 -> 0.60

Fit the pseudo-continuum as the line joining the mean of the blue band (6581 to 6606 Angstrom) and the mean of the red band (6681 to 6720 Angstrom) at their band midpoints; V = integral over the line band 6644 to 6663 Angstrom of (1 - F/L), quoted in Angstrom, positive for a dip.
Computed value 6.7 Angstrom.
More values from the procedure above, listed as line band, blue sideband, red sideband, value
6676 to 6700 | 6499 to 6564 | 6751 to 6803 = 5.6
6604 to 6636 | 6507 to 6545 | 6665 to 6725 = 4.2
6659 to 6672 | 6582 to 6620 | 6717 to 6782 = 3.4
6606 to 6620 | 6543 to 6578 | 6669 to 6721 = 8.7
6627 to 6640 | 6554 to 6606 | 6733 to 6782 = 6.9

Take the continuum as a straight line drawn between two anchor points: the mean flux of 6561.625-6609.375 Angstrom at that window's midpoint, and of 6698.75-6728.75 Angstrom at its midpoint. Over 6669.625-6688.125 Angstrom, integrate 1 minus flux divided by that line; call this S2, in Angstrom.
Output 8.5 Angstrom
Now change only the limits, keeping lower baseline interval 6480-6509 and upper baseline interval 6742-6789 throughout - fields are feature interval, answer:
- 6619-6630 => -0.16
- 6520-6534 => -0.18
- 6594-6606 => -0.65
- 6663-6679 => 0.60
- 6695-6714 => -1.55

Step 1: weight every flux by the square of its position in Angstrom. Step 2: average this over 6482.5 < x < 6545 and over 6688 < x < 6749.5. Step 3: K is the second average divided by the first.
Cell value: 1.46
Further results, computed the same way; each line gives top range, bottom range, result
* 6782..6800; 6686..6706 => 0.95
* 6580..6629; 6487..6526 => 1.35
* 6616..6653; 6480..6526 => 1.01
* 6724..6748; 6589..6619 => 1.54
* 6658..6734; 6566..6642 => 1.13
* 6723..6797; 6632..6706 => 1.14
